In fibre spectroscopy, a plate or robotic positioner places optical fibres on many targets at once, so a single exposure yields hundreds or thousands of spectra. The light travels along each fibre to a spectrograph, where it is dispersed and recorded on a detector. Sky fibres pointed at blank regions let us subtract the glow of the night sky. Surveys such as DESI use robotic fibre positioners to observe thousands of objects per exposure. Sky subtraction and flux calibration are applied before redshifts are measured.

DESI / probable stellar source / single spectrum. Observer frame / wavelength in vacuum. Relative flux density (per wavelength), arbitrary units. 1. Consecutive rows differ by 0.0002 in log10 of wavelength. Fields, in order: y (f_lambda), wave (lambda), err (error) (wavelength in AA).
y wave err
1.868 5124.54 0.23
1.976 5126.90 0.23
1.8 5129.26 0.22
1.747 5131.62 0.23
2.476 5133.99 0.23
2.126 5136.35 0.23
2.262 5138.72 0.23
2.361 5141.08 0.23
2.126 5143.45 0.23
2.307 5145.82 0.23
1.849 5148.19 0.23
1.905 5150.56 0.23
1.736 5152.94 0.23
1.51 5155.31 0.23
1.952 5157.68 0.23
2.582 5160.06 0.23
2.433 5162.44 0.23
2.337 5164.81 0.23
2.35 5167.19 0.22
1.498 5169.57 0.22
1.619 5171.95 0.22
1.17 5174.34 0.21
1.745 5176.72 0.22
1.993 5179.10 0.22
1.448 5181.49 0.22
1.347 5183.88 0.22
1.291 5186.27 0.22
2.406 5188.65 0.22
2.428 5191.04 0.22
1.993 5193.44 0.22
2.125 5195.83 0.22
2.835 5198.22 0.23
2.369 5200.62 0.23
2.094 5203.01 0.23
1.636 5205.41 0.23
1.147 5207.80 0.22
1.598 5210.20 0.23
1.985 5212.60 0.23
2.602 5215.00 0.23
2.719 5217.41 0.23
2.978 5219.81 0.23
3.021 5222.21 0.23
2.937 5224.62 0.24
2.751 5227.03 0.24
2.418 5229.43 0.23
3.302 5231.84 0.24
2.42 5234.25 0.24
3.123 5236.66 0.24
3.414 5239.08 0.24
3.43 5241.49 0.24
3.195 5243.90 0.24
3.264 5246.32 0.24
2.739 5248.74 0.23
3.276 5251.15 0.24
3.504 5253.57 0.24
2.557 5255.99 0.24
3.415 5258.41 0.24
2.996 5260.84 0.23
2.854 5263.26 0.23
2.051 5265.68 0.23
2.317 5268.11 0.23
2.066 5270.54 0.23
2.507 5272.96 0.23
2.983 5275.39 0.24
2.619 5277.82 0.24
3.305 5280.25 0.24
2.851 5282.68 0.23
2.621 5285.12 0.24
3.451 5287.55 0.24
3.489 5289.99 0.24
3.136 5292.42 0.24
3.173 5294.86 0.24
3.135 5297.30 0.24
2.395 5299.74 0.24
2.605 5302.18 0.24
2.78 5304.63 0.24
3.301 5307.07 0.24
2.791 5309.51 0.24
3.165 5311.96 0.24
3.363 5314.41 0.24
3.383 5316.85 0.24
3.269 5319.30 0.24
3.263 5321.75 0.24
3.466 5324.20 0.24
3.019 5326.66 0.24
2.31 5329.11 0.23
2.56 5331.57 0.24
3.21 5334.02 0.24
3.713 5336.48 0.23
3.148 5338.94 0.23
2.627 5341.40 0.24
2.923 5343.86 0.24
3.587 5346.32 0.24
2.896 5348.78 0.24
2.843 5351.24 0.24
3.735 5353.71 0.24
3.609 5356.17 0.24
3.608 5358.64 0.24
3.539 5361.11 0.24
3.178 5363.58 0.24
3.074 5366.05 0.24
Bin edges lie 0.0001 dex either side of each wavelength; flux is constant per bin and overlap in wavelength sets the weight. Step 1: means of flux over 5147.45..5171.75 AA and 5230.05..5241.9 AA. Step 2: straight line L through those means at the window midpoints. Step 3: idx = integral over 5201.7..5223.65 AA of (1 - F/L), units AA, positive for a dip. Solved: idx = 4.5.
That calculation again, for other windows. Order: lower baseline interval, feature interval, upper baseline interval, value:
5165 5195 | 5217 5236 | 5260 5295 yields -4.59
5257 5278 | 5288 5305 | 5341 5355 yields -1.04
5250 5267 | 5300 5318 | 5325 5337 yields -0.50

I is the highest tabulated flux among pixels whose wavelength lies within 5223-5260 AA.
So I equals 3.504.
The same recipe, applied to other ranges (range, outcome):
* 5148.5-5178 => 2.582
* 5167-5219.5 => 2.835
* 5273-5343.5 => 3.713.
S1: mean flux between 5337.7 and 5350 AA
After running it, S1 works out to 3.04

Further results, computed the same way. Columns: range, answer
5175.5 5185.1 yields 1.63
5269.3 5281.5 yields 2.7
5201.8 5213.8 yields 1.69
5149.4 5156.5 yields 1.72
